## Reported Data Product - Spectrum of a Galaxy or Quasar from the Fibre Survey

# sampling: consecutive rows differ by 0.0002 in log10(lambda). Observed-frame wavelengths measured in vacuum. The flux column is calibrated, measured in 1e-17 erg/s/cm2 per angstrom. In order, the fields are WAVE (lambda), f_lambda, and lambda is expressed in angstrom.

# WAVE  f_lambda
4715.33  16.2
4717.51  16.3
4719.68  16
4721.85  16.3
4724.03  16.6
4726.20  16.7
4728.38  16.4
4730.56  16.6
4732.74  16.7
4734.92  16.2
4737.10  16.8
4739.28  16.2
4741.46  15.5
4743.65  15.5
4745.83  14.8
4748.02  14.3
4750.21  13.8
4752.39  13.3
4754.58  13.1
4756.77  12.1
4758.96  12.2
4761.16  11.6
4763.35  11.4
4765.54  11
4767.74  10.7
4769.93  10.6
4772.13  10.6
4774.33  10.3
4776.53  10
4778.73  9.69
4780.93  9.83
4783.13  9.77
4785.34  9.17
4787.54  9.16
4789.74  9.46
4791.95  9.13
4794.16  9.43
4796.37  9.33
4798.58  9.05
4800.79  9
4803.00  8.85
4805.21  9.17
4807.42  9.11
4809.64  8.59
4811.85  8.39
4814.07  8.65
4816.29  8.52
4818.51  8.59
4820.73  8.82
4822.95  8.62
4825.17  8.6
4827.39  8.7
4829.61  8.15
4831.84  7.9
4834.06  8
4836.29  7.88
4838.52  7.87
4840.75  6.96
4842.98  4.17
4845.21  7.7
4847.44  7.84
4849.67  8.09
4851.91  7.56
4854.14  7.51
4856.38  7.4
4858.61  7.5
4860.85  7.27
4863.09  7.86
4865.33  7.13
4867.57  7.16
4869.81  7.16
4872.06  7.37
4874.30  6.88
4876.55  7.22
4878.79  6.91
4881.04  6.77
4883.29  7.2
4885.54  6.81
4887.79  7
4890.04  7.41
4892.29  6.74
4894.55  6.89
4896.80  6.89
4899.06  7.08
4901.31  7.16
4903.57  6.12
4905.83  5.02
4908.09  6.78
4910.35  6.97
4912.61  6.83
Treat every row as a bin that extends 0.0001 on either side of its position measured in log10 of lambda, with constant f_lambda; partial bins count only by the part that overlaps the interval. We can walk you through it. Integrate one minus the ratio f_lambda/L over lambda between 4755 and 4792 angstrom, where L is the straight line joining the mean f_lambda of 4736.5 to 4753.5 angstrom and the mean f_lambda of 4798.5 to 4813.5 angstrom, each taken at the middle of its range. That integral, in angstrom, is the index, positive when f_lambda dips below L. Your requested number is 5.02 angstrom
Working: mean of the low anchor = 15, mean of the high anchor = 8.86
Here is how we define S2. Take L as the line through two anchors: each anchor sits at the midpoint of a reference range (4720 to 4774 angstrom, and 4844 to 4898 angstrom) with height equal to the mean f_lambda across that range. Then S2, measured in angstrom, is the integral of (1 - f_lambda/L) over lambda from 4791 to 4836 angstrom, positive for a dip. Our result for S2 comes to 7.3 angstrom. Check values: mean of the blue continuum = 14.1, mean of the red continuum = 7.25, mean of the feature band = 8.71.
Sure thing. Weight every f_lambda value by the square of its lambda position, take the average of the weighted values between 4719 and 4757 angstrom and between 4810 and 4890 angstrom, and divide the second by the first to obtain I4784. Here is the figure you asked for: 0.52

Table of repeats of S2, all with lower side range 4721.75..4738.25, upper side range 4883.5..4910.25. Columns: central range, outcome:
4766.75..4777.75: 2.8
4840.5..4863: 5.1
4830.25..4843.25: 3.7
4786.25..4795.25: 2.6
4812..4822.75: 2.6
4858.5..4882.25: 3.2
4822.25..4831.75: 2.1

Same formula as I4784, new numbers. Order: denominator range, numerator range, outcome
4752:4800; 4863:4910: 0.69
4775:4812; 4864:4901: 0.79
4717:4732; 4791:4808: 0.57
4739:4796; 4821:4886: 0.67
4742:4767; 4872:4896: 0.57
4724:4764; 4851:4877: 0.52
